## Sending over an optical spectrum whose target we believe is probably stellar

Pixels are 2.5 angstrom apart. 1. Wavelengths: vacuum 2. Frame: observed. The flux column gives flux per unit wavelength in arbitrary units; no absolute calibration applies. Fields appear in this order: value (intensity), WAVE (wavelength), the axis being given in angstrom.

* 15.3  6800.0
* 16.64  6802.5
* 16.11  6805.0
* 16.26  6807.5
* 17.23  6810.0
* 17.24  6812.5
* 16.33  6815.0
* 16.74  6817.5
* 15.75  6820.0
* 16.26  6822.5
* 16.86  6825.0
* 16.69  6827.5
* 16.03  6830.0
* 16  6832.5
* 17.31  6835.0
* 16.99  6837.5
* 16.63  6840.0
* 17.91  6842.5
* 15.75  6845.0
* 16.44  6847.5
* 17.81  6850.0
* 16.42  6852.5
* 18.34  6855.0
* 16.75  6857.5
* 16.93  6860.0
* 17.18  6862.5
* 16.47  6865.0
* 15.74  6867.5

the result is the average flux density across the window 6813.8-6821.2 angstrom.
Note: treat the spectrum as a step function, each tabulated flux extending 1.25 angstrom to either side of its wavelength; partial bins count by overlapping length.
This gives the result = 16.3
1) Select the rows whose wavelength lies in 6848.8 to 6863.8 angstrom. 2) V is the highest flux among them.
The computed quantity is 18.34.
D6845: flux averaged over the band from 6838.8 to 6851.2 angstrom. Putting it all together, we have 16.9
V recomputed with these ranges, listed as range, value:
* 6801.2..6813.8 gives 17.24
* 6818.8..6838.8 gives 17.31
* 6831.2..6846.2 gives 17.91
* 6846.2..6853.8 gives 17.81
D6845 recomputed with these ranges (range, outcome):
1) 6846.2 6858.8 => 17.1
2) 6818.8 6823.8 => 16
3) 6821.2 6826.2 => 16.5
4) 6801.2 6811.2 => 16.6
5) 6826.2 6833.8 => 16.3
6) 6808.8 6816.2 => 16.9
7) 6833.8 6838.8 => 17.1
